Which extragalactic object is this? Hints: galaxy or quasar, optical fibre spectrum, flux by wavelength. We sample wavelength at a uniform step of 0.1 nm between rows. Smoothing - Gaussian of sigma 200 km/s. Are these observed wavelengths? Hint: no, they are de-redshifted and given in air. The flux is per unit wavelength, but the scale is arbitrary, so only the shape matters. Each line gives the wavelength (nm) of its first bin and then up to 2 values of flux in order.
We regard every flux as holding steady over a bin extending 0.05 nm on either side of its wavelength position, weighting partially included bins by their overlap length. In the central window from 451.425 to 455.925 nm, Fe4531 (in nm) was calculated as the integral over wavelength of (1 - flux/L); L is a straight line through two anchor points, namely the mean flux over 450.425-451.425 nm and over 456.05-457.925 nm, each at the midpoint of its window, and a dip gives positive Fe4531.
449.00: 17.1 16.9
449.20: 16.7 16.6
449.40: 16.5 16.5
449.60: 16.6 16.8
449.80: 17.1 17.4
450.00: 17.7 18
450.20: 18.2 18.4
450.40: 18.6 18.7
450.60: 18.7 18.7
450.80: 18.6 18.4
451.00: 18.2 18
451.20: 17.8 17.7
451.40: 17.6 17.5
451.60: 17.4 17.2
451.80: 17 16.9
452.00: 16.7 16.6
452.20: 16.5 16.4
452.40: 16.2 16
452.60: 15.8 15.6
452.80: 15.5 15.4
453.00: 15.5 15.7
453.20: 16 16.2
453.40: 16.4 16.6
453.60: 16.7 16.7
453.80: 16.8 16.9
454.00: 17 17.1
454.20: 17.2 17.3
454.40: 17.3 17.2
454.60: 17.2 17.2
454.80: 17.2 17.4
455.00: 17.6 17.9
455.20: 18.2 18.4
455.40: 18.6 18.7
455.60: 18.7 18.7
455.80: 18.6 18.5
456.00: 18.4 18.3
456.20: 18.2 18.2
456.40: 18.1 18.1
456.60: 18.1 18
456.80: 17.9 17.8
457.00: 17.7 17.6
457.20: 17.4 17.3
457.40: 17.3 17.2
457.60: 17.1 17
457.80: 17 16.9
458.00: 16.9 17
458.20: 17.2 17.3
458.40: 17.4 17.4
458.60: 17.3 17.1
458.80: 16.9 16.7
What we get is 0.24 nm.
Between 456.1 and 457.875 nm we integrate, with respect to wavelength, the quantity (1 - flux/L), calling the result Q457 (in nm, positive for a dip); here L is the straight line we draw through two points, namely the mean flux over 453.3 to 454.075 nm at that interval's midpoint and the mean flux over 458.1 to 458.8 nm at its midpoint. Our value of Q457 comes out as -0.06 nm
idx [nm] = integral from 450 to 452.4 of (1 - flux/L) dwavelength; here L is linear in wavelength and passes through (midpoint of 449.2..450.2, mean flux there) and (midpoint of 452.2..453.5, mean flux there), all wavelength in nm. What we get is -0.17 nm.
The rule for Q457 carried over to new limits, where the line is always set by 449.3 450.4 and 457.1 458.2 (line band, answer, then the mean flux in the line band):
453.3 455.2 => 0.01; 17.1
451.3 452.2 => 0.01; 17.1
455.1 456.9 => -0.12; 18.3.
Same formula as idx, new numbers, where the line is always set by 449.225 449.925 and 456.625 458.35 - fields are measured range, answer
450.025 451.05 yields -0.10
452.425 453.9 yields 0.08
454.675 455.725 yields -0.05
